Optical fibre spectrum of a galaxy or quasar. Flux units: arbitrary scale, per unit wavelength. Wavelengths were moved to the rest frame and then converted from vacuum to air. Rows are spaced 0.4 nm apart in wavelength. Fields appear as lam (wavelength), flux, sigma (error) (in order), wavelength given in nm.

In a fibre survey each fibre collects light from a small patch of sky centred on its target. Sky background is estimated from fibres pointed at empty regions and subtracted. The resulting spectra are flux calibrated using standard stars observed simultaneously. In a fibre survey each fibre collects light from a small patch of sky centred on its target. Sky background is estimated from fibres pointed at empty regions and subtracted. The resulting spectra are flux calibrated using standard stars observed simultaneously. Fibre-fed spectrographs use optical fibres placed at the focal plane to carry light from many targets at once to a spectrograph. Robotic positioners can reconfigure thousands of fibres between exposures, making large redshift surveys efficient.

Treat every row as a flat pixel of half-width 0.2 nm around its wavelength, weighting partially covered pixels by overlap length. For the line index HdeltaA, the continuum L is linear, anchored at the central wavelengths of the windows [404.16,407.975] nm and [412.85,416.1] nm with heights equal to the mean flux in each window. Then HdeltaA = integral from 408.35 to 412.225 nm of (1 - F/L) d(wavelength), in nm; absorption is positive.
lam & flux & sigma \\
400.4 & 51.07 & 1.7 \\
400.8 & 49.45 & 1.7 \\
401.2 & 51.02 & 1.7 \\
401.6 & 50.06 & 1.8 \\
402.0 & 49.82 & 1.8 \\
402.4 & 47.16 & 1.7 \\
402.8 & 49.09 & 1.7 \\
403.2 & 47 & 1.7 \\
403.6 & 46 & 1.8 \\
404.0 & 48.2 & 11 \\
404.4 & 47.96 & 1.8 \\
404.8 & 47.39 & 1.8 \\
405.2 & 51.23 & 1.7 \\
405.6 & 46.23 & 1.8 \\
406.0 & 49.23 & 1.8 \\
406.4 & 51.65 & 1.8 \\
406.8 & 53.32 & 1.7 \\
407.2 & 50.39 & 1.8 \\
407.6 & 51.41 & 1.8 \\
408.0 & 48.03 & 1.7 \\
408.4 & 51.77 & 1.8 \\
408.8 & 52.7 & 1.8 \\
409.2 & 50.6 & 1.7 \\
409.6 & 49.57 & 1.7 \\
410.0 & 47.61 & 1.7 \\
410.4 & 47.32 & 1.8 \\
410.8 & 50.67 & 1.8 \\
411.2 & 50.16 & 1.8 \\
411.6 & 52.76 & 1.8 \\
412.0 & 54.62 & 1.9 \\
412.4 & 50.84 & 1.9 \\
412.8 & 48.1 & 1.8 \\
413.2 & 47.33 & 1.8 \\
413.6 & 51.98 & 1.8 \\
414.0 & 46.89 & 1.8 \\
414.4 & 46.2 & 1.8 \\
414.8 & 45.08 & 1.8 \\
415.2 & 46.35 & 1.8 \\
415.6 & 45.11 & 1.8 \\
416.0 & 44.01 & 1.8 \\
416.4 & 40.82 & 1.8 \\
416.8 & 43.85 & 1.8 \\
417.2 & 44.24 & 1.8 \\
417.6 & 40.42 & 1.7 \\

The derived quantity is -0.200 nm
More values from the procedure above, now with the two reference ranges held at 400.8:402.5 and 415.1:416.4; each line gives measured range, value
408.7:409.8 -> -0.09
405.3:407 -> -0.08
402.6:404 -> 0.04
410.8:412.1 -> -0.17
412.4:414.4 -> -0.15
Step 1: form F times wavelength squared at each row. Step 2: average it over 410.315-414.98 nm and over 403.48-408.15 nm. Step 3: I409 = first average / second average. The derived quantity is 1.04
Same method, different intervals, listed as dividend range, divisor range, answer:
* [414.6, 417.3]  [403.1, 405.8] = 0.98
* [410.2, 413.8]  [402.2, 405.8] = 1.10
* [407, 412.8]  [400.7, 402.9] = 1.06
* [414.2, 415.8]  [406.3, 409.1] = 0.92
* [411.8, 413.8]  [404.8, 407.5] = 1.04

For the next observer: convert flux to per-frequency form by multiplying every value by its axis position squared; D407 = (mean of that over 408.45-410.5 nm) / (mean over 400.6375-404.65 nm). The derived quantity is 1.06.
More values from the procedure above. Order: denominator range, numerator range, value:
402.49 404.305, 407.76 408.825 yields 1.09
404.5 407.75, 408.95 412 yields 1.02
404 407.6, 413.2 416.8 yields 0.96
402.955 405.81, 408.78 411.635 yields 1.07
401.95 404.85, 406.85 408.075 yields 1.08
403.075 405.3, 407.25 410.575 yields 1.07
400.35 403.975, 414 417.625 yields 0.97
